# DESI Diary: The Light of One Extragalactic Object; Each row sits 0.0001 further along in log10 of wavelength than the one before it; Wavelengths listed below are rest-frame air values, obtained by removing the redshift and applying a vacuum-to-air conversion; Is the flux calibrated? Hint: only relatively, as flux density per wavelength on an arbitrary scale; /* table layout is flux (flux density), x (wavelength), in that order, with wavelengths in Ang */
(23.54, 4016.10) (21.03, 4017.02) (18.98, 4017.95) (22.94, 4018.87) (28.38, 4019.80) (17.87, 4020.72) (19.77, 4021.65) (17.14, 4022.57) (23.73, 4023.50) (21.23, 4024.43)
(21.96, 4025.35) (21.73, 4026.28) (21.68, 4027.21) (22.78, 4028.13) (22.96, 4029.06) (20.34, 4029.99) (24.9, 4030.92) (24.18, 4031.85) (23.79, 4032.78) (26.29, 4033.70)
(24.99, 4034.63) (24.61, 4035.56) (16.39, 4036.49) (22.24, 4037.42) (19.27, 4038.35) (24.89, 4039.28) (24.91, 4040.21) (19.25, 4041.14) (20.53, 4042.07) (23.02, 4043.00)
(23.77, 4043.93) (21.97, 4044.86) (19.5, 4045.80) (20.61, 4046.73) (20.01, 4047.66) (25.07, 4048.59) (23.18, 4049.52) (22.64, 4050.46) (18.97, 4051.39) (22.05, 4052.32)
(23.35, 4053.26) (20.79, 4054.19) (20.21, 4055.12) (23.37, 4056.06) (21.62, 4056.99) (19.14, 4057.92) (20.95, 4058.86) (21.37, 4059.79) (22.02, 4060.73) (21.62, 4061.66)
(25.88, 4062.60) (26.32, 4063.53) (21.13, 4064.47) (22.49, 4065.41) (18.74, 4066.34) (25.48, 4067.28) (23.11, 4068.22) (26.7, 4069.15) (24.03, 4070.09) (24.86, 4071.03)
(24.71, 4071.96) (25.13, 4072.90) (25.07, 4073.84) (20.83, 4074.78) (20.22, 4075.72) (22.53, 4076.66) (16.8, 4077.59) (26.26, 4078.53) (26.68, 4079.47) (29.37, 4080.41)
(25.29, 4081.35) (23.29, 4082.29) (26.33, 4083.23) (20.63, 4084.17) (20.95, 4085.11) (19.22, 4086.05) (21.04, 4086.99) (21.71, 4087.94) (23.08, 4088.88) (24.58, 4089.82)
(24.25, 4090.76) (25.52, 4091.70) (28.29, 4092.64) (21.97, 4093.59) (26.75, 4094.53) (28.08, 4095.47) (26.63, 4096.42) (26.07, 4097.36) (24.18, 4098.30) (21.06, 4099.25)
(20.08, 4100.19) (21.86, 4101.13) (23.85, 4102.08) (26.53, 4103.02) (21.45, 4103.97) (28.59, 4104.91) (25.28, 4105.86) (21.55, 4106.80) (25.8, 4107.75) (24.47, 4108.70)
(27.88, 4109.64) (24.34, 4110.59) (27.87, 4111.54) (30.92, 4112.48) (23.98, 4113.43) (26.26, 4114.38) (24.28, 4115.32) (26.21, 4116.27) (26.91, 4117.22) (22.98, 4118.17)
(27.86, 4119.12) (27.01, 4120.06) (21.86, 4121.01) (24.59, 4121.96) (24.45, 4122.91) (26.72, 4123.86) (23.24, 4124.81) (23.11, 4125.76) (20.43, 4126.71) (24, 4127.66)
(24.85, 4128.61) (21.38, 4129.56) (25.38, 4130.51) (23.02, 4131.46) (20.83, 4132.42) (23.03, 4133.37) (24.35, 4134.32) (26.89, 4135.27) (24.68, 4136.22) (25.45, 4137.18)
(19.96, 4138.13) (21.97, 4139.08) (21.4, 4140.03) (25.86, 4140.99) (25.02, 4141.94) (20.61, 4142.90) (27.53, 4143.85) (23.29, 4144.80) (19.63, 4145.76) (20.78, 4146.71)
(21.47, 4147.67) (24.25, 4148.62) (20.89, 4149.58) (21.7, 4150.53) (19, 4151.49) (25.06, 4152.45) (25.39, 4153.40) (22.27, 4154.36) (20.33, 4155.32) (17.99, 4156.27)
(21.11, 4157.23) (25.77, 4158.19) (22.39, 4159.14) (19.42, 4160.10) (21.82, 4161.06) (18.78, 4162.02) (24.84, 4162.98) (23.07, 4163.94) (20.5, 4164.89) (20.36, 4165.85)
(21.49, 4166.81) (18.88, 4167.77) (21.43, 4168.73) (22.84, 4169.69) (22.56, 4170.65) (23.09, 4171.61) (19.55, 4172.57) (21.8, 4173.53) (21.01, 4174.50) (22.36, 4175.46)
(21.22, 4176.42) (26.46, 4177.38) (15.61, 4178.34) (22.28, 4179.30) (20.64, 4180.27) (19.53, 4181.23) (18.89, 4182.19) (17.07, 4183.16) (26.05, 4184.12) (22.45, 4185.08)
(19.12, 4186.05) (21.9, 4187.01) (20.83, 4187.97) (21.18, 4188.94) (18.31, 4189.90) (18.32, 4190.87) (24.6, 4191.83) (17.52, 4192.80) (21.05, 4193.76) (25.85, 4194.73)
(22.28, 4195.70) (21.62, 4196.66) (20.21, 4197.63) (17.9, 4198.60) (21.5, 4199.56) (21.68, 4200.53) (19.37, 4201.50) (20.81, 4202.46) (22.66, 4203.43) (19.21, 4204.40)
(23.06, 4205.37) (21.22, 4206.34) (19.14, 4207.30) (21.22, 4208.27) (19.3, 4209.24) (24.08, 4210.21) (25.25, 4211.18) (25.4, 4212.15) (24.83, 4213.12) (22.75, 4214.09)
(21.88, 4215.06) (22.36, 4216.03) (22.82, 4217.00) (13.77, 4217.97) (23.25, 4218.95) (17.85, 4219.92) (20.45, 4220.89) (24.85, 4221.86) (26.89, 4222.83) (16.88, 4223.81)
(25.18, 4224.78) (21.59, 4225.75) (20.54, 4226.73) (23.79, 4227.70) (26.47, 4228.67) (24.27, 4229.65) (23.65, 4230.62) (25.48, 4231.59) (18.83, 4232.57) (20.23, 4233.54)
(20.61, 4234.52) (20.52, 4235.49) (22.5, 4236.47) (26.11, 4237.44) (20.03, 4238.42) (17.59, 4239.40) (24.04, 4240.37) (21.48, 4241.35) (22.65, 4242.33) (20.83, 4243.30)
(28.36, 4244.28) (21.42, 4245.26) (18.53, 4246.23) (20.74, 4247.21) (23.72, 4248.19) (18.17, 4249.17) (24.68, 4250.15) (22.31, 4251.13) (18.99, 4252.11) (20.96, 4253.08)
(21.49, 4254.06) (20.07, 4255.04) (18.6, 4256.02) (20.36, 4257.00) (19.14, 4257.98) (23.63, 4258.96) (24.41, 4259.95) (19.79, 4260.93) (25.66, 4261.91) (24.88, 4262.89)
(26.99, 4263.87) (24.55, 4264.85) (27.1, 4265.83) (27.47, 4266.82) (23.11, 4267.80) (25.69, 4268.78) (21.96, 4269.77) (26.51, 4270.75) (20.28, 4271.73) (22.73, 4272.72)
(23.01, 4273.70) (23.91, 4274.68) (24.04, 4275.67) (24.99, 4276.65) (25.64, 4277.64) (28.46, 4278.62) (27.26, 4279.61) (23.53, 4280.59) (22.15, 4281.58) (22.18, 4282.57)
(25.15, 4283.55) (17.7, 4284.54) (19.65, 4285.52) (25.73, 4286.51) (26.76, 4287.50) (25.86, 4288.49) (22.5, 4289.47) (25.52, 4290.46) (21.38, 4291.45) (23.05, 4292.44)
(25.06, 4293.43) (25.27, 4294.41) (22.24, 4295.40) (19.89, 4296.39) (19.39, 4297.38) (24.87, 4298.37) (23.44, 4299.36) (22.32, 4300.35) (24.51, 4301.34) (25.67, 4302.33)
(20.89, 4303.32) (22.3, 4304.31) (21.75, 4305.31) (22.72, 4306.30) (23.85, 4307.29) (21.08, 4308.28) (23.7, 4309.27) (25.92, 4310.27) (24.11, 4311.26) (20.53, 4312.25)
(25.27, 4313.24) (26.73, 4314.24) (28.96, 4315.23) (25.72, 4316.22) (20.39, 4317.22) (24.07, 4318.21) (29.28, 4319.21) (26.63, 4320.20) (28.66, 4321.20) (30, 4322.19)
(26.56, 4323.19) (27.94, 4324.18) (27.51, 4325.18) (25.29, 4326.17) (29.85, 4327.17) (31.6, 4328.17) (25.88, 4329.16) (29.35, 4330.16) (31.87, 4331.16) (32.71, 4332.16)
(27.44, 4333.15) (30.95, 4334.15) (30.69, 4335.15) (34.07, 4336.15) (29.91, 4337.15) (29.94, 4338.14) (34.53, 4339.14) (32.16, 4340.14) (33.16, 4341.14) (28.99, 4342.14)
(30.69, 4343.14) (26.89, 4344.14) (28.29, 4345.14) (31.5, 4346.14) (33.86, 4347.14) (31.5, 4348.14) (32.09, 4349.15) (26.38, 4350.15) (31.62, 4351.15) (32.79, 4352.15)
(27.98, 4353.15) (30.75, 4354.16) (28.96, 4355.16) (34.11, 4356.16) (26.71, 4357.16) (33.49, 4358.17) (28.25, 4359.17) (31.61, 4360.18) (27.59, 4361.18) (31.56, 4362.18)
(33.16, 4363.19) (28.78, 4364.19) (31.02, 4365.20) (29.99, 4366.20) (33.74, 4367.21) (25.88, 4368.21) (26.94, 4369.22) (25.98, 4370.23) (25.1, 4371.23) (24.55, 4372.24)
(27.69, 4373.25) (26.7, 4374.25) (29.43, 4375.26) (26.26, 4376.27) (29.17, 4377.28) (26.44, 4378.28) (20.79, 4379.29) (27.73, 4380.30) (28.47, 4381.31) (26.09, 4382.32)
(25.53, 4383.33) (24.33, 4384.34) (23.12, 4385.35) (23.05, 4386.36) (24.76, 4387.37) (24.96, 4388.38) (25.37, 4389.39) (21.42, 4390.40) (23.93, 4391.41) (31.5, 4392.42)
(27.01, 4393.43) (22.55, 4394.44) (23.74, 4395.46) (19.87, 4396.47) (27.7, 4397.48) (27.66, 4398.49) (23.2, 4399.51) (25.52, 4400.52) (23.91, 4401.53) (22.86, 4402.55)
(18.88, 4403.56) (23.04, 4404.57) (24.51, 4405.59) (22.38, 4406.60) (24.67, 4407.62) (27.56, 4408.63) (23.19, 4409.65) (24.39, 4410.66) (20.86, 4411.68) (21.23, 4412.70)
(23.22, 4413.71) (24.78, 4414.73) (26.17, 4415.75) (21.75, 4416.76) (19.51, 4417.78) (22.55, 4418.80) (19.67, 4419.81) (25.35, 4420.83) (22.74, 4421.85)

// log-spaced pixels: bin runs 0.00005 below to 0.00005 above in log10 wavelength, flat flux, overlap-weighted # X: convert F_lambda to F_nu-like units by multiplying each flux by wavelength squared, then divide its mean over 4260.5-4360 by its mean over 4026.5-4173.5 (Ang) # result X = 1.26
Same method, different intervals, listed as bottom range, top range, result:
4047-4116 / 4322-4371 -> 1.44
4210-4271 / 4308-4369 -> 1.35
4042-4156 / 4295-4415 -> 1.28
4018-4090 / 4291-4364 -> 1.40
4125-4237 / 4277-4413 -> 1.30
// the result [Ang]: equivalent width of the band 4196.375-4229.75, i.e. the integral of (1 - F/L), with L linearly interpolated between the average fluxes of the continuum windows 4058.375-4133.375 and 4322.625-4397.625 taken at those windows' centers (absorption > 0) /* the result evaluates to 5.4 Ang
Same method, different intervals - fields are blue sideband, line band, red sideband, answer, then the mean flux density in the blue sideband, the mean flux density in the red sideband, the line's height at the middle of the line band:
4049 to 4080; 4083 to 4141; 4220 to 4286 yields -3.9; 22.7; 22.7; 22.7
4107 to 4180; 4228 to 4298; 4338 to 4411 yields 6.6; 23.1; 27.4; 25.3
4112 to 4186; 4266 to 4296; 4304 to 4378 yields 3.0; 22.7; 28.4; 26.7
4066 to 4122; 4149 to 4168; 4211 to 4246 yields 1.5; 24.4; 22.3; 23.4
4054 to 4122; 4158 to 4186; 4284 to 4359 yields 4.1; 24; 27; 25.1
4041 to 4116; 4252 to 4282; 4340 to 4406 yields 2.9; 23.5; 27.4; 26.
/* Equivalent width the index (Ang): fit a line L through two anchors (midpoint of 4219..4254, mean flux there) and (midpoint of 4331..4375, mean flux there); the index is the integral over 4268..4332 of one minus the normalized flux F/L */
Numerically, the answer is 4.2 Ang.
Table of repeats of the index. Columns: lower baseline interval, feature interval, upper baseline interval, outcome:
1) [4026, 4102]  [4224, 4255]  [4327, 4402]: 4.8 Ang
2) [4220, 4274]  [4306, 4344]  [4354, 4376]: -1.3 Ang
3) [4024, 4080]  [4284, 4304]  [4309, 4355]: 3.5 Ang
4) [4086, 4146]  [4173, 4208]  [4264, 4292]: 4.7 Ang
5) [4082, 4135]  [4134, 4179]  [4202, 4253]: 2.3 Ang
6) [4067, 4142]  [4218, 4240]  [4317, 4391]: 3.7 Ang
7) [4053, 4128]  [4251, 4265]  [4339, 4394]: 2.4 Ang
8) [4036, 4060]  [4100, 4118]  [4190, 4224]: -3.1 Ang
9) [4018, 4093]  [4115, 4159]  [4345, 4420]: 0.5 Ang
